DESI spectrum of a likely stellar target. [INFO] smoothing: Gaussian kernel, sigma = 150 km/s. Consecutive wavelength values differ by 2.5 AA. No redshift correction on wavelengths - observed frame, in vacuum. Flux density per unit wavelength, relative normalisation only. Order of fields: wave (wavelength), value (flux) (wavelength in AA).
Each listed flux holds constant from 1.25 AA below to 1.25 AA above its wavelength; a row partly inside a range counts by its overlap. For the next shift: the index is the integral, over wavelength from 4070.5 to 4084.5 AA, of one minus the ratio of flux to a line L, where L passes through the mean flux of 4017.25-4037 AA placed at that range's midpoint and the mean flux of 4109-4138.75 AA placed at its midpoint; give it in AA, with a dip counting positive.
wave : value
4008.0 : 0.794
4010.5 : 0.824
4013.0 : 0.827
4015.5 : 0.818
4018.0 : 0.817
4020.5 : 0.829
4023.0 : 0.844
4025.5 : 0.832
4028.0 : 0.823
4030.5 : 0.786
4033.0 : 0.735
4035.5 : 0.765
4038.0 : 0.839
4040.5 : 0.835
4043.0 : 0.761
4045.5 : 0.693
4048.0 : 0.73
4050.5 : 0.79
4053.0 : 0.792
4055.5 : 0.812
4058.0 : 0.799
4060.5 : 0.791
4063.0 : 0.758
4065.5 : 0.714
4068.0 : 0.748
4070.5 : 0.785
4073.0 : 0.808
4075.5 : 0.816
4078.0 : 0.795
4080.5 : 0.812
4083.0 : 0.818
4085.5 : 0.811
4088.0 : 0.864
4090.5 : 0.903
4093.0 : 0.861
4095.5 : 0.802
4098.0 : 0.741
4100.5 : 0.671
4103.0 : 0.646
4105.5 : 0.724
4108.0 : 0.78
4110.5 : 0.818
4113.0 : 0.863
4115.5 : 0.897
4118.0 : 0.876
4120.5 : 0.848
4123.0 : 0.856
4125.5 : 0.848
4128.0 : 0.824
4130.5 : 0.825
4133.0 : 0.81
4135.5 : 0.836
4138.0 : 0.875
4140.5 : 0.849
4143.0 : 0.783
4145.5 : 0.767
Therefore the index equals 0.32 AA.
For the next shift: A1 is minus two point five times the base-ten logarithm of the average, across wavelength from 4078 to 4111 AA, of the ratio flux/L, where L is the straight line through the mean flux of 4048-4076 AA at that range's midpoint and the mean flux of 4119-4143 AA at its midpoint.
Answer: 0.03 mag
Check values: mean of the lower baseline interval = 0.78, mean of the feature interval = 0.788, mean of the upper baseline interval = 0.839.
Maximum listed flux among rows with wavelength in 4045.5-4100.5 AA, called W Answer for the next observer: 0.903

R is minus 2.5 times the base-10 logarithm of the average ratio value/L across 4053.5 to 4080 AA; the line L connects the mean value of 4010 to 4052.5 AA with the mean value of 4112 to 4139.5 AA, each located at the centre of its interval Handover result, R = 0.04 mag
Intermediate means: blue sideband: 0.796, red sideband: 0.851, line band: 0.784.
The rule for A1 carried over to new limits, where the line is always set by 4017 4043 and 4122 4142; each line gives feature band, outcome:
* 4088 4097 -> -0.03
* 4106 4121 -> -0.01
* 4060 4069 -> 0.10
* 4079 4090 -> -0.01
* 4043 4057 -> 0.07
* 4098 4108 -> 0.19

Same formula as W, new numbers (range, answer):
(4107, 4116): 0.897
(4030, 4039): 0.839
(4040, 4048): 0.835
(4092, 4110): 0.861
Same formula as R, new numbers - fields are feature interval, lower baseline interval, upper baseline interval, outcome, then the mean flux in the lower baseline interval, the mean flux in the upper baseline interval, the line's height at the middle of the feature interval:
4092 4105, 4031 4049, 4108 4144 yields 0.11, 0.767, 0.842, 0.818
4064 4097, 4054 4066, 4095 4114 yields -0.06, 0.779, 0.752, 0.767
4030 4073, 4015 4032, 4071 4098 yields 0.07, 0.82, 0.824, 0.822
